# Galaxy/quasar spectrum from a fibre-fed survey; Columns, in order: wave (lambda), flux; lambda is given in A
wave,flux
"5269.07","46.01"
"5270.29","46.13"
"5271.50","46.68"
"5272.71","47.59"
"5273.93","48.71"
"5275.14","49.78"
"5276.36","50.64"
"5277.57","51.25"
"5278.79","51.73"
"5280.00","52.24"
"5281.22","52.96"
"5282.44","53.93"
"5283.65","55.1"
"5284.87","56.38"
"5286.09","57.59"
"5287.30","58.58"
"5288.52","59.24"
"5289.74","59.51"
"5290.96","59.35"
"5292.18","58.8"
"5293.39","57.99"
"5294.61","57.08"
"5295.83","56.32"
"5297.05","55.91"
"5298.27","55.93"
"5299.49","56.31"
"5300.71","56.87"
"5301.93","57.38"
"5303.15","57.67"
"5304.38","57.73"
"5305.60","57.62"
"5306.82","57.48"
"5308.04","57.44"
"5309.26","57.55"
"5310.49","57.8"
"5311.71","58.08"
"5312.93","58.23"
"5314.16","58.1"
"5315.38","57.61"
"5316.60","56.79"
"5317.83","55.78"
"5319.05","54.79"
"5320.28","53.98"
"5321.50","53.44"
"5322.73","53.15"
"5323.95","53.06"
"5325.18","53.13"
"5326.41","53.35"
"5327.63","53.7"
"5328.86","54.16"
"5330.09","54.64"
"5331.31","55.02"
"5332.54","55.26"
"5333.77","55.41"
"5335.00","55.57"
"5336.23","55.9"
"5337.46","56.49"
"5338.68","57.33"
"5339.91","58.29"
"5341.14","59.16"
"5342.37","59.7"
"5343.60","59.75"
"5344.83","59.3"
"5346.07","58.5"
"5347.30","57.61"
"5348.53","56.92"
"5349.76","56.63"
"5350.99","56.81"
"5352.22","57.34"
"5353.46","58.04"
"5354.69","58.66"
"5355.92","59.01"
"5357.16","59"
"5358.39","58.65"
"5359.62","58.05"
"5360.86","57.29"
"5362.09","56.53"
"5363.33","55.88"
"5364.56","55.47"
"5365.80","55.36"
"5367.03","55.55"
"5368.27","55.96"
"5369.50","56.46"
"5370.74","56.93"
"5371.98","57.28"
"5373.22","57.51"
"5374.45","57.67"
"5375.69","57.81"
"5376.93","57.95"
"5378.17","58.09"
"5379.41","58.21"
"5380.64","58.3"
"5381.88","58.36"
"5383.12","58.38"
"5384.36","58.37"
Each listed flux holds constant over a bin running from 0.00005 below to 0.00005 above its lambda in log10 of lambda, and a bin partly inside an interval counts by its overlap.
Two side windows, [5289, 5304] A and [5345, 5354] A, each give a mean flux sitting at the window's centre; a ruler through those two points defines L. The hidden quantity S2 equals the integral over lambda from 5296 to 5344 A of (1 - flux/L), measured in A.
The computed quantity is 1.0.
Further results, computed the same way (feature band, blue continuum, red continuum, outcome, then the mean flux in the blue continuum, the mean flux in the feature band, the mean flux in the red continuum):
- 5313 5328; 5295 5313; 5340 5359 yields 0.7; 57.2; 54.9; 58.3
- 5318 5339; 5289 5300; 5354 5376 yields 1.0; 57.5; 54.6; 57.2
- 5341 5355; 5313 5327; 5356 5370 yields -0.5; 54.9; 58.1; 56.8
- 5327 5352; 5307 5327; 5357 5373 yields -0.3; 55.8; 56.8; 56.8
